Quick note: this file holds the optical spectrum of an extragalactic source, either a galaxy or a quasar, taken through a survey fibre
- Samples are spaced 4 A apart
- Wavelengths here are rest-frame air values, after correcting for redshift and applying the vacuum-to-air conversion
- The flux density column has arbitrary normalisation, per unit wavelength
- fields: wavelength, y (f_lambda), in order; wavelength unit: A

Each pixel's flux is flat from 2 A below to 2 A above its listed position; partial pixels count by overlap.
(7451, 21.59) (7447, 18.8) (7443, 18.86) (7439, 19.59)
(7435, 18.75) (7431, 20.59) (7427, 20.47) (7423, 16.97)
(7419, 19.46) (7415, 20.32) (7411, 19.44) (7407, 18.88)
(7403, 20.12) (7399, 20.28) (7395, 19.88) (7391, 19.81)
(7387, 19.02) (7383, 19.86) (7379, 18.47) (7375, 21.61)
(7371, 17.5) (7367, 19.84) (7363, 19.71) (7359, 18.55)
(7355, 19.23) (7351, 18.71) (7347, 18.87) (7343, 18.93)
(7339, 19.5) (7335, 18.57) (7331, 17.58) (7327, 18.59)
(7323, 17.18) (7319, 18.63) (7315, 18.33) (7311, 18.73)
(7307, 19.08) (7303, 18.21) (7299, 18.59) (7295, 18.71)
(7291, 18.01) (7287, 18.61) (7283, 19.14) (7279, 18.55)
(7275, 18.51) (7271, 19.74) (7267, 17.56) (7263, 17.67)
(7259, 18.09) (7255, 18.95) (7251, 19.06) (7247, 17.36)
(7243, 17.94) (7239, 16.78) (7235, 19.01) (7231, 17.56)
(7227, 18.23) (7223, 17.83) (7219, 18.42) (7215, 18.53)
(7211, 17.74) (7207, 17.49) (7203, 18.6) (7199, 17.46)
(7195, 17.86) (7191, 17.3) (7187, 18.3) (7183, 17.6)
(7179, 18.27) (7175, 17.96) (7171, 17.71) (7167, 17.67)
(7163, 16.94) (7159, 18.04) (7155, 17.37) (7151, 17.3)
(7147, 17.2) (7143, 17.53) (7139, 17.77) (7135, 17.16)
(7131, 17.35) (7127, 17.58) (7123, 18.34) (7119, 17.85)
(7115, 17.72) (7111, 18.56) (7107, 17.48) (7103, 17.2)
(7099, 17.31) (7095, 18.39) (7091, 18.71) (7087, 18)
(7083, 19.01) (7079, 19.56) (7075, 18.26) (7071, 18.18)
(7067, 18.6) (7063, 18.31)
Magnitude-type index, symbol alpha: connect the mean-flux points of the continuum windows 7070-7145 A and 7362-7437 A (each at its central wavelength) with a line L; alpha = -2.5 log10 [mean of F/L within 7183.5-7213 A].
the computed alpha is 0.04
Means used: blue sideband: 18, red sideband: 19.5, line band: 17.8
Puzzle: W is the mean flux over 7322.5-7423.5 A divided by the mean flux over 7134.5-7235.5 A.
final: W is 1.08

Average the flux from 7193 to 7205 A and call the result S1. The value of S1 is 18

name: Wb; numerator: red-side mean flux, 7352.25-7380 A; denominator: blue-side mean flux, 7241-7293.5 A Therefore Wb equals 1.05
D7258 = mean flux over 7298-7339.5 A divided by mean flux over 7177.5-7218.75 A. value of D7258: 1.0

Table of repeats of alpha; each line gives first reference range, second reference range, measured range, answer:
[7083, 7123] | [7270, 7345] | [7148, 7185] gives 0.03 mag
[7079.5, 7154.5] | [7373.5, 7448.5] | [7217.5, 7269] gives 0.03 mag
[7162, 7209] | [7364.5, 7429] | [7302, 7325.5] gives 0.03 mag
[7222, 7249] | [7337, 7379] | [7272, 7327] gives 0.00 mag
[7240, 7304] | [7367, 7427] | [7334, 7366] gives 0.00 mag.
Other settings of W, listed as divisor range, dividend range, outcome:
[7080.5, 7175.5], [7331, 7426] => 1.08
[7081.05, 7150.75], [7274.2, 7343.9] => 1.04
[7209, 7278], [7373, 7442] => 1.08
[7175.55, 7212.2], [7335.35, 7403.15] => 1.08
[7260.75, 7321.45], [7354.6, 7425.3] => 1.05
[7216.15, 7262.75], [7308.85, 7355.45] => 1.02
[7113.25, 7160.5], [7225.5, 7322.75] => 1.04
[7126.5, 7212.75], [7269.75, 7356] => 1.06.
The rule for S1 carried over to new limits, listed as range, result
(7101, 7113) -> 17.7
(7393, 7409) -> 19.8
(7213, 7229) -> 18.3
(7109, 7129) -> 18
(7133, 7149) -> 17.4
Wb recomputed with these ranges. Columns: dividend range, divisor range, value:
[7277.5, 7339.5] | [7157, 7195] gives 1.04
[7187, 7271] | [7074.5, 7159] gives 1.01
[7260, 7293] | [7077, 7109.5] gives 1.01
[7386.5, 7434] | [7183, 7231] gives 1.09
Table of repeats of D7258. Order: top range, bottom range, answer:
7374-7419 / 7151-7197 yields 1.11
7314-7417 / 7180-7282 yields 1.06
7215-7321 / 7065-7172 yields 1.03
